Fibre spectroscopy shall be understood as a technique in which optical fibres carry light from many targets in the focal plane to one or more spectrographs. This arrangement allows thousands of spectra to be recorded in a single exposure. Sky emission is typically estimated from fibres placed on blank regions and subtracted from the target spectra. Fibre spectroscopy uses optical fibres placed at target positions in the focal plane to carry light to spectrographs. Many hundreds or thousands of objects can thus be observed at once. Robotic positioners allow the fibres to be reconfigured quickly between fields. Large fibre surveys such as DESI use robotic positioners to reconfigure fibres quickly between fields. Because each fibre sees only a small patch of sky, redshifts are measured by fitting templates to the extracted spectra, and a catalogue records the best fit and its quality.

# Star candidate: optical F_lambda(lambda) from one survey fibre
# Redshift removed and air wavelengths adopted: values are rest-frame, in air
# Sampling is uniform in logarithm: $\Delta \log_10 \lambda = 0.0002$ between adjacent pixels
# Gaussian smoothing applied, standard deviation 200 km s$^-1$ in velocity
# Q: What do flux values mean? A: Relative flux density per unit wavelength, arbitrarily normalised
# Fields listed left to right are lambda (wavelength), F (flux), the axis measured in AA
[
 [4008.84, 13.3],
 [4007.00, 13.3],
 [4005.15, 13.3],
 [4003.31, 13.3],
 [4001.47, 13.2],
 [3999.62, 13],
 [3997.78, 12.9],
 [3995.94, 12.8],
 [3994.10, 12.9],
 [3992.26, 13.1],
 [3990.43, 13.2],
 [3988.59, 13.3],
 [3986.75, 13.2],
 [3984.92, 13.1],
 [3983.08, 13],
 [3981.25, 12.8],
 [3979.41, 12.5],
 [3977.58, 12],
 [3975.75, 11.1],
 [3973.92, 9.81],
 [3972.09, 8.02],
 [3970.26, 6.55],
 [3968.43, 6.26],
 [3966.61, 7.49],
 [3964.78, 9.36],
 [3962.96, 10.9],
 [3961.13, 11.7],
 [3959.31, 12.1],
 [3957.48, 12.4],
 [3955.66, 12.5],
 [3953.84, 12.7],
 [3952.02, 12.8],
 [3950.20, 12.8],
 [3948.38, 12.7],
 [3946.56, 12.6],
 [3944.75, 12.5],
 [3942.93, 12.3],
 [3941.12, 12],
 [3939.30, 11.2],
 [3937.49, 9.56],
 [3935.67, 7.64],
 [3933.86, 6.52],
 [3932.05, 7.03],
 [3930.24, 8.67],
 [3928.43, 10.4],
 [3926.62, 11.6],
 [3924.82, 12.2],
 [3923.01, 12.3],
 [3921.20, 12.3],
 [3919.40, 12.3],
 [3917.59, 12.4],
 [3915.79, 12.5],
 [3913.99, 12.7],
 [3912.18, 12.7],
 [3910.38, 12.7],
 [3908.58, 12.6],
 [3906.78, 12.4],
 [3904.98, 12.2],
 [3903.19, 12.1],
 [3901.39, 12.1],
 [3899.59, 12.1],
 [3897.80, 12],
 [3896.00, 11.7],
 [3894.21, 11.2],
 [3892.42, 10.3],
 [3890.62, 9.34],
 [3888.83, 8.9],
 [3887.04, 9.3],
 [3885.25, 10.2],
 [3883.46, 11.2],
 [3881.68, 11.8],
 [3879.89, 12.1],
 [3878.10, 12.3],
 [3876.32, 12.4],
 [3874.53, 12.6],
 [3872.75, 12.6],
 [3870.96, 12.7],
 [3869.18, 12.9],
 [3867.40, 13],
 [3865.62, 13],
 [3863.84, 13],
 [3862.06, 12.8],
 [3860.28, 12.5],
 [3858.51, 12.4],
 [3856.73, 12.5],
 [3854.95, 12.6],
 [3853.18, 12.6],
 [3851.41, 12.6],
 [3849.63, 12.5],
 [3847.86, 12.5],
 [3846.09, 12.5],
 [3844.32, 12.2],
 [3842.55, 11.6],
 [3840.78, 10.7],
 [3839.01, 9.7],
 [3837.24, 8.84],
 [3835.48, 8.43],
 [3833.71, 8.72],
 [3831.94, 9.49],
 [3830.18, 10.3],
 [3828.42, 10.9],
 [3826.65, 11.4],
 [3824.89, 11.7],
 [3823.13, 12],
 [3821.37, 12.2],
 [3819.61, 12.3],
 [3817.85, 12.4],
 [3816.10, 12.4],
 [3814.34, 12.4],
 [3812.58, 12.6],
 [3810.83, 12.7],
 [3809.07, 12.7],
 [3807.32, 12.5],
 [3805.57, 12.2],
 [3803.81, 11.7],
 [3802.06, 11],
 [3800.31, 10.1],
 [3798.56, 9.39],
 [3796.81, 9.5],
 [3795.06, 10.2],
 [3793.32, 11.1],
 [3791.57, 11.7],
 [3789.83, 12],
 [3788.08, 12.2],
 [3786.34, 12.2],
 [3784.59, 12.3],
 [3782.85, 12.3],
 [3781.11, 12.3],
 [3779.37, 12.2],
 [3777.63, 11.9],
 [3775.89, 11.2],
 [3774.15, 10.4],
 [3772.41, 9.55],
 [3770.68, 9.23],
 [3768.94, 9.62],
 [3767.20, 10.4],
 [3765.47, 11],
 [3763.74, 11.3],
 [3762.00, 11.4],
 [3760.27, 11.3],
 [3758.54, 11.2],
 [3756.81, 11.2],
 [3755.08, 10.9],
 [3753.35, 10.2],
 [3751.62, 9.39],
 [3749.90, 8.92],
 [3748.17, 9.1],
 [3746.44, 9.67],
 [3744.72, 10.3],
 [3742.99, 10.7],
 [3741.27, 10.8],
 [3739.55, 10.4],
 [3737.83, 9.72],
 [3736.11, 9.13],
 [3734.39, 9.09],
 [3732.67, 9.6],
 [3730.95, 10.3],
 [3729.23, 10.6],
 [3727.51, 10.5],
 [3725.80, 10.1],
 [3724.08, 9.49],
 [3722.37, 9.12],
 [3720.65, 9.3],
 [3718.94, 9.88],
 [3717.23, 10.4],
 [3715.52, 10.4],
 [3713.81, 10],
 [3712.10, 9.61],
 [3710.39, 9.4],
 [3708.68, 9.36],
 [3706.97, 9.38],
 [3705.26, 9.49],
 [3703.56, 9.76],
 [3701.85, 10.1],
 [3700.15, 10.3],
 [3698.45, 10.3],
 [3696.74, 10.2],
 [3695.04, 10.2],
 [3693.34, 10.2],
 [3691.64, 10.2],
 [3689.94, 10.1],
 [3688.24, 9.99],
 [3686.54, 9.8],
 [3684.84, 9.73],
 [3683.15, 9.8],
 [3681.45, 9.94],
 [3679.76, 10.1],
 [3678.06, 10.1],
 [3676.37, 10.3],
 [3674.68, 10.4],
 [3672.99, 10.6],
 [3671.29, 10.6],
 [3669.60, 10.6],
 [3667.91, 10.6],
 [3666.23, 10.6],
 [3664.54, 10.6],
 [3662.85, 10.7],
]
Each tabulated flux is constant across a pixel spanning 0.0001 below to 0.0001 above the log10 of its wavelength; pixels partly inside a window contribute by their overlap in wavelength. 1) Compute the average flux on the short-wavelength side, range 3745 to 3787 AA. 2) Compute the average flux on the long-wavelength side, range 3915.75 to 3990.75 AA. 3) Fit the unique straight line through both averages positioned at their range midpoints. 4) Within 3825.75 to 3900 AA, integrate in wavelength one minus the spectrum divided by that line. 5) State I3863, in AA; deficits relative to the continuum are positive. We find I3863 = -3.6 AA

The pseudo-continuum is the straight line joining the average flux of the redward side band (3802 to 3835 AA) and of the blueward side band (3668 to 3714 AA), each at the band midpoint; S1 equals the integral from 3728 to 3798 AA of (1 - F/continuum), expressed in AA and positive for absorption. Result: 1.8 AA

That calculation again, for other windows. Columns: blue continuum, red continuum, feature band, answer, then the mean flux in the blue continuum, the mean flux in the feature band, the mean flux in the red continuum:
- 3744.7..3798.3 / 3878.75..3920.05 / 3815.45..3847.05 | 0.6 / 10.8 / 11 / 11.6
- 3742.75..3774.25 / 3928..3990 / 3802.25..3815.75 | -2.4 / 10.3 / 12.3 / 10.9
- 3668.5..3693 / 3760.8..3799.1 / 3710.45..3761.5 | 3.0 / 10.2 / 10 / 11.1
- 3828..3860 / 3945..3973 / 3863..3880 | -2.4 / 11.2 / 12.7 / 10.8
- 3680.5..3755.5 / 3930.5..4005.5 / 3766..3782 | -0.8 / 9.9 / 10.8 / 11.4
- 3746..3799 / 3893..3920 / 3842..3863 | -1.4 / 10.8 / 12.5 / 12.2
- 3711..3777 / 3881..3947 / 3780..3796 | -2.1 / 10.1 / 11.8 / 11.2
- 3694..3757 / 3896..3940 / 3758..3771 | -0.7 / 9.91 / 10.7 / 11.3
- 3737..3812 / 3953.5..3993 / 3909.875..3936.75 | 0.6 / 10.9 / 10.9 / 11.2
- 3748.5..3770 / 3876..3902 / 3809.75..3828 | -2.4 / 10.5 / 12.2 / 11.1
